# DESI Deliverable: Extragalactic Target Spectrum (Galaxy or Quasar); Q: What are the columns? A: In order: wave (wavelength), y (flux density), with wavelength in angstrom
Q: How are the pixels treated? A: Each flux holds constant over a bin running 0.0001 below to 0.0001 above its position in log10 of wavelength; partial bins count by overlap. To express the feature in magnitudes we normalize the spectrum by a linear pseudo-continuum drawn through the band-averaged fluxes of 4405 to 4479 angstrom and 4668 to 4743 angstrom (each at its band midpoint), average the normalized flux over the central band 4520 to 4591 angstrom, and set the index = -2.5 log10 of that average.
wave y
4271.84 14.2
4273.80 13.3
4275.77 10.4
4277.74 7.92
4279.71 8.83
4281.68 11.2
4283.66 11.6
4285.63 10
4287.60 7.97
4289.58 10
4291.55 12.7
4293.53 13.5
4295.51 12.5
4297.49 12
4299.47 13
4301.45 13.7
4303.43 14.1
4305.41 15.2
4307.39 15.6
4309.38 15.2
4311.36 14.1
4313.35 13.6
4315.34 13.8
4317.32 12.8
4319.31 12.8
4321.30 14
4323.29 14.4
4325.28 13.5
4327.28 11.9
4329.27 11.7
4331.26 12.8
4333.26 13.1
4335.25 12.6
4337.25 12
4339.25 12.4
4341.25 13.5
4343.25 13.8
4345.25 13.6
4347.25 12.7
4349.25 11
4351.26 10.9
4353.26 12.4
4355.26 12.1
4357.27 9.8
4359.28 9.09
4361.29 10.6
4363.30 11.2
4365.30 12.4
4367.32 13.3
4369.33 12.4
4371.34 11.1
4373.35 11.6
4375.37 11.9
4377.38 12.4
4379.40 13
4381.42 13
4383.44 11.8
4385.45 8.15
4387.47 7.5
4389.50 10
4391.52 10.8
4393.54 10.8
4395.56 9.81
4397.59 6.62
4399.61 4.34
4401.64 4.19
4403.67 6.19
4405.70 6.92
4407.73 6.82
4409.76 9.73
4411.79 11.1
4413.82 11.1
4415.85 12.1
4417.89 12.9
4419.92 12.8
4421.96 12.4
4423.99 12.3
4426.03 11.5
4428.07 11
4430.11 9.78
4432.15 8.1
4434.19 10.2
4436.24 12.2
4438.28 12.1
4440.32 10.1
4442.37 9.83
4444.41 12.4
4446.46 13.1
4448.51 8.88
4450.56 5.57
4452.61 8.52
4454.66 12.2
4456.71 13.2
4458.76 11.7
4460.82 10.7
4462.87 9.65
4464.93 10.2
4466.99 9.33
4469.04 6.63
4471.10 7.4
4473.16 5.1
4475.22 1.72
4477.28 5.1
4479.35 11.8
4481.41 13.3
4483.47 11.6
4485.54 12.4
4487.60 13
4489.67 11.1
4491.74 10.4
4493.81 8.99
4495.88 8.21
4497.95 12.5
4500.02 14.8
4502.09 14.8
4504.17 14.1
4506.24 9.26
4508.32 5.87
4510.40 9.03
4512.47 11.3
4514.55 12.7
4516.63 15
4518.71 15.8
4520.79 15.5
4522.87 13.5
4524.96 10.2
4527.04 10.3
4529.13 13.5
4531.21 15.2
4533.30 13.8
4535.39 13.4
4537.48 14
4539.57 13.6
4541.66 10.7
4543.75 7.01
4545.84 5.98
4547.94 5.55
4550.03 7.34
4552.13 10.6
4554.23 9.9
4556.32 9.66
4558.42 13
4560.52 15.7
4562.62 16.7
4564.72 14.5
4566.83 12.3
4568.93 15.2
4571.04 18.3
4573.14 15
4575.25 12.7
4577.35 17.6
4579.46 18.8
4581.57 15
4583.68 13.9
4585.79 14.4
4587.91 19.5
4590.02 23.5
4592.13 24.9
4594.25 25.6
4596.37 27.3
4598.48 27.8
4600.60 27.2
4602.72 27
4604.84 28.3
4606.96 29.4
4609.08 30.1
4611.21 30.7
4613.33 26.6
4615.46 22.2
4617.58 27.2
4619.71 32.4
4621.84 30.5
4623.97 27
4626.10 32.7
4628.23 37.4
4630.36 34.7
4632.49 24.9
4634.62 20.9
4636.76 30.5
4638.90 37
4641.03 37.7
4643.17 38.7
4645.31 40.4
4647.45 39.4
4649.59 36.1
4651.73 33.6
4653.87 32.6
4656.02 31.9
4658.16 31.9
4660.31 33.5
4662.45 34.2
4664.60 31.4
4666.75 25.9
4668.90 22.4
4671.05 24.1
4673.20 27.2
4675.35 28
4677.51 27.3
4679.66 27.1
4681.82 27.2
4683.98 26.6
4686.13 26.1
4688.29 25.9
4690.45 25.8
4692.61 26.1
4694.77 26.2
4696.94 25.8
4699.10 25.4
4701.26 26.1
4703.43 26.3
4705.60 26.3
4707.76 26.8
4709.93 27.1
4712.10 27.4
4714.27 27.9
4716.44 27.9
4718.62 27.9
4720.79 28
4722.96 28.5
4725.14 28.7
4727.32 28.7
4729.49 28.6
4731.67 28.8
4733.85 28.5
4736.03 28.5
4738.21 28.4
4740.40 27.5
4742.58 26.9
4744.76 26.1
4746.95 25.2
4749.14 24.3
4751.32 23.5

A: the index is 0.28 mag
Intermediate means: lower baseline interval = 9.87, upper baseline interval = 27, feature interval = 13.4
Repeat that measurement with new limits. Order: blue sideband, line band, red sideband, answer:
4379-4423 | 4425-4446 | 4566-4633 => 0.13 mag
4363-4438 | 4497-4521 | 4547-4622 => 0.27 mag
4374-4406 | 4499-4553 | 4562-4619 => 0.44 mag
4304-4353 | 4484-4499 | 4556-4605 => 0.47 mag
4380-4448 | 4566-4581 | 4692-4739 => 0.22 mag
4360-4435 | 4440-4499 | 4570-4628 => 0.47 mag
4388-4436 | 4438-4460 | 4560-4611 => 0.13 mag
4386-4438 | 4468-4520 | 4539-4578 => 0.06 mag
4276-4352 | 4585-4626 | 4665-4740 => -0.14 mag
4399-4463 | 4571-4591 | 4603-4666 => 0.48 mag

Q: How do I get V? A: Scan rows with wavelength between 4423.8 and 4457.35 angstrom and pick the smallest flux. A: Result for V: 5.57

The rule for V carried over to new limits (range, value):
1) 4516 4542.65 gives 10.2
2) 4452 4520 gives 1.72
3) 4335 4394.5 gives 7.5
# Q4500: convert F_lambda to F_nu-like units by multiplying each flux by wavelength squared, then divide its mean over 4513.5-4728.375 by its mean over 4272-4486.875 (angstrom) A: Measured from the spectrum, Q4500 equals 2.4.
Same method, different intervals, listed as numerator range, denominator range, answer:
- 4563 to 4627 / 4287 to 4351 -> 1.99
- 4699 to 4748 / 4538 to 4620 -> 1.58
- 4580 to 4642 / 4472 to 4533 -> 2.52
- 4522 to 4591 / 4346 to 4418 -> 1.40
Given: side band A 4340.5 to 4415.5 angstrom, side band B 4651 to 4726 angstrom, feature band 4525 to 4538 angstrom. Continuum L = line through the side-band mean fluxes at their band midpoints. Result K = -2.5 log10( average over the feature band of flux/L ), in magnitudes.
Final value 0.41 mag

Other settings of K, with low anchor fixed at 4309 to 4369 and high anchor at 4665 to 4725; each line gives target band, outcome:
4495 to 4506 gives 0.44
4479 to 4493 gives 0.47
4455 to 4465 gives 0.47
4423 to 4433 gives 0.45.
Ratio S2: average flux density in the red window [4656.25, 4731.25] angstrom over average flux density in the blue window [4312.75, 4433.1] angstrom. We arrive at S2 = 2.5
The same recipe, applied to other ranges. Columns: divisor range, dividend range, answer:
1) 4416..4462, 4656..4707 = 2.49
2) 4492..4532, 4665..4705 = 2.17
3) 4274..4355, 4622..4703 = 2.40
